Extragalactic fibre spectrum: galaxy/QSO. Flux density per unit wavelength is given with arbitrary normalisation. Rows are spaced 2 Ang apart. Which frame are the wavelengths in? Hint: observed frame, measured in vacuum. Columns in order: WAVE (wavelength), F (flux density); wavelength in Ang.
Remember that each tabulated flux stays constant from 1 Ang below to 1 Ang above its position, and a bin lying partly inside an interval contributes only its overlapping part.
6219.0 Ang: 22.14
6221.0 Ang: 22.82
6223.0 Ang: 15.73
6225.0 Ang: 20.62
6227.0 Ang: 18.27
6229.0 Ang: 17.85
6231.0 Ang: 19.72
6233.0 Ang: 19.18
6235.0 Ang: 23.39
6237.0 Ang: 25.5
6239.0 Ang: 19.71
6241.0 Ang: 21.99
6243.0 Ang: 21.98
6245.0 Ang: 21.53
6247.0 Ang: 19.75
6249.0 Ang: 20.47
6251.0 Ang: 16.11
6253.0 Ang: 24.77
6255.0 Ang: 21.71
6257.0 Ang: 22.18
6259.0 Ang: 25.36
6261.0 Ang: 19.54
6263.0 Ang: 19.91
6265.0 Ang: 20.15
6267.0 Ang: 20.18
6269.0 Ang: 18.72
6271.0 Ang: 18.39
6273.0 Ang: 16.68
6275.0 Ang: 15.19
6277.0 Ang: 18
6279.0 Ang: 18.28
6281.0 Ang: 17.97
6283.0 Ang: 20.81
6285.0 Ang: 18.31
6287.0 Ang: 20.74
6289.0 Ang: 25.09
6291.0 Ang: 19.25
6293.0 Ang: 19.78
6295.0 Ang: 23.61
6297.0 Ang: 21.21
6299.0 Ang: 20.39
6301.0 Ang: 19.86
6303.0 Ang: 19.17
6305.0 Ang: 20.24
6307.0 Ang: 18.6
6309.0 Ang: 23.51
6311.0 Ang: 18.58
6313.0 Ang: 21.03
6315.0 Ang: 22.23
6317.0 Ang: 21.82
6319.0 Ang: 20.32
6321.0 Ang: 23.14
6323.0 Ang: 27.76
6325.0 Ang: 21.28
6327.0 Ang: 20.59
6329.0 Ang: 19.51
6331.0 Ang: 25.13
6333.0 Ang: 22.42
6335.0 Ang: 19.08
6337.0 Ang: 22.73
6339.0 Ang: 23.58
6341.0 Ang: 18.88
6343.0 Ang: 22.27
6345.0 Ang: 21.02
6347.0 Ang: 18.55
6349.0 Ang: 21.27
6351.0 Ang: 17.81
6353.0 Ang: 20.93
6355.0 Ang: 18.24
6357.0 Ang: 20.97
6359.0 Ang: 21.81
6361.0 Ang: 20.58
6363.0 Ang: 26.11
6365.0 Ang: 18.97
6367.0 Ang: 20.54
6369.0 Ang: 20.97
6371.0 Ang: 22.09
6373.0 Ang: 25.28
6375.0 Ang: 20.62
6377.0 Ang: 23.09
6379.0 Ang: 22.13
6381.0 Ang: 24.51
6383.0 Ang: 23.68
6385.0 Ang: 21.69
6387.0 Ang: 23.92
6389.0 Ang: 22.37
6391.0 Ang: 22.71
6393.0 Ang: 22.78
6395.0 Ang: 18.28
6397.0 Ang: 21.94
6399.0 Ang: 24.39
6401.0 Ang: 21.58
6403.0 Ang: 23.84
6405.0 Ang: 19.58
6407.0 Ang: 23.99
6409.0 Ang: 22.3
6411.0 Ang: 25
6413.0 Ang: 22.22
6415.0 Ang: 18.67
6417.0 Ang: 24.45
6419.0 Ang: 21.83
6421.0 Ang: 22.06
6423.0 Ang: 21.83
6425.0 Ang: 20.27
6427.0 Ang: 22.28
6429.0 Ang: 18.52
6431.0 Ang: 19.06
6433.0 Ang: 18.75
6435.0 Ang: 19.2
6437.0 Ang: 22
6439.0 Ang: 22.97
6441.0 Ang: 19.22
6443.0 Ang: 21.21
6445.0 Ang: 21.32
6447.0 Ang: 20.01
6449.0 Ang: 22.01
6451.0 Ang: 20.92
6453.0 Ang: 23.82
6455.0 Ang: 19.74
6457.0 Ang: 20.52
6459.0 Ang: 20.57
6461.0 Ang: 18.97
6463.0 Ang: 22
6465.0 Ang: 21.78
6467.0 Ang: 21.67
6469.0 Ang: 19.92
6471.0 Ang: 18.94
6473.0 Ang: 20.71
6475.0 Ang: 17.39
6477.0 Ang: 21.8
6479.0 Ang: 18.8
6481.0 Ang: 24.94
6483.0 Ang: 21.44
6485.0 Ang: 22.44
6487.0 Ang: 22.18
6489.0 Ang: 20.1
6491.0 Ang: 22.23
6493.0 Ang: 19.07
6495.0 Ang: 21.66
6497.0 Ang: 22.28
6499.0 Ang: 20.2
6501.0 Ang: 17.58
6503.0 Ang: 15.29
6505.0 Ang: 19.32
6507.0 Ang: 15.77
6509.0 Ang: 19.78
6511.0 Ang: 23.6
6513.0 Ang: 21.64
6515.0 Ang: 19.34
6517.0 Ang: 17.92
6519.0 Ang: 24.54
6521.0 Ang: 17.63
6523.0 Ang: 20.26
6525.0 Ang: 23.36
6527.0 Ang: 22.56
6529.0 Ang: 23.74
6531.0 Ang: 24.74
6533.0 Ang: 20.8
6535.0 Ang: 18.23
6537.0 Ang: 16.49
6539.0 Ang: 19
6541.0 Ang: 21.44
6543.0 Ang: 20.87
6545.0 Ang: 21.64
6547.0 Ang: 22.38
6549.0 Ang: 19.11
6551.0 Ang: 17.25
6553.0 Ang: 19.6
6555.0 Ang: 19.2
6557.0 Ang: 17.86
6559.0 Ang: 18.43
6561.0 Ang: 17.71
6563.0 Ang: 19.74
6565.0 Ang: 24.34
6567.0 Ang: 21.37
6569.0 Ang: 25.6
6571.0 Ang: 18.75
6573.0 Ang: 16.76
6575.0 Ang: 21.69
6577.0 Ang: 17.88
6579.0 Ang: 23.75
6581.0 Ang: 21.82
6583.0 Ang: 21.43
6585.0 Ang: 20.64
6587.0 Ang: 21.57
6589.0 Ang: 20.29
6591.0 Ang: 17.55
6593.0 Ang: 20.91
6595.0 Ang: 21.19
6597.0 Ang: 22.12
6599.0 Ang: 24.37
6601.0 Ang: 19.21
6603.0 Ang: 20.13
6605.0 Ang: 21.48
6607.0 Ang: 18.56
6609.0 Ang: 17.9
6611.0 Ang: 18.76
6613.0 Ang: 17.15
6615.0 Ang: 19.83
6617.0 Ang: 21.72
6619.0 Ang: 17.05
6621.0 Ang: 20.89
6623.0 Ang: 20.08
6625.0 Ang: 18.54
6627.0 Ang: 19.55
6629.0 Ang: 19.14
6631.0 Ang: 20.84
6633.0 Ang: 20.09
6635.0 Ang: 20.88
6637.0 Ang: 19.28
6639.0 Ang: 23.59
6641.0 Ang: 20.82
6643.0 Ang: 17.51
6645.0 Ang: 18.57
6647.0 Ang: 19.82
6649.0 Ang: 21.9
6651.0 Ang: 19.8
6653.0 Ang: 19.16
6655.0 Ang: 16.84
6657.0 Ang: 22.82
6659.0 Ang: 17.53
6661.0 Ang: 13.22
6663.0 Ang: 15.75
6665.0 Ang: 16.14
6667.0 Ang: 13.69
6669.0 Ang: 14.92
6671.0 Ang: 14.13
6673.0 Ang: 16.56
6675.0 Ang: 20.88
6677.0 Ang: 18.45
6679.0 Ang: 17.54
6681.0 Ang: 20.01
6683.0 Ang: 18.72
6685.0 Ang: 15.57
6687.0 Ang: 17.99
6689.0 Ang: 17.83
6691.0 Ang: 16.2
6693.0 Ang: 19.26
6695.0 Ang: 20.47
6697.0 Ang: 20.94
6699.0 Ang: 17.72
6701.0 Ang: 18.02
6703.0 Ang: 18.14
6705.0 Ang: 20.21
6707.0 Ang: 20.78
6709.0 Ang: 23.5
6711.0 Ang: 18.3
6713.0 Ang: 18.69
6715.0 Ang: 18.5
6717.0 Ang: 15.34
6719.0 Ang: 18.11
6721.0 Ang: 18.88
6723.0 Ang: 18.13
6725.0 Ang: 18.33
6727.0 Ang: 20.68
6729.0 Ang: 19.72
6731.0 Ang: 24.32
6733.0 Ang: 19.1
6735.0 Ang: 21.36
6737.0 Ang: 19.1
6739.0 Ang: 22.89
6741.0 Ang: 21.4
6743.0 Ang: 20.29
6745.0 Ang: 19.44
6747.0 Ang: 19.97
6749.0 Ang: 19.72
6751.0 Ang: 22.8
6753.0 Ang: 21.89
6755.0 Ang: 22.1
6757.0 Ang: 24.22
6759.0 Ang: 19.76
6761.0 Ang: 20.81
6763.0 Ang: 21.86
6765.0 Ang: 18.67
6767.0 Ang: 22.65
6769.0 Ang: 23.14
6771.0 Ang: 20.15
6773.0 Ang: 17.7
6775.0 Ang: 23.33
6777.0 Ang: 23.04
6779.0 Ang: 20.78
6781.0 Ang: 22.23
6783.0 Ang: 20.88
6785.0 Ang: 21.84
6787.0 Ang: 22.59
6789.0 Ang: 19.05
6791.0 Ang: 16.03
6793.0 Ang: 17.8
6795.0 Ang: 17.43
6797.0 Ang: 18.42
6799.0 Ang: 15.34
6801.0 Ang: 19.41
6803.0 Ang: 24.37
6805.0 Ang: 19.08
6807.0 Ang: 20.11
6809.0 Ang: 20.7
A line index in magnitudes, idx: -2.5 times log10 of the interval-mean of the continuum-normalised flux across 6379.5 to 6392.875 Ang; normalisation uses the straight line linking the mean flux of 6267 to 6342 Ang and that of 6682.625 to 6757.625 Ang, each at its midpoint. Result -0.13 mag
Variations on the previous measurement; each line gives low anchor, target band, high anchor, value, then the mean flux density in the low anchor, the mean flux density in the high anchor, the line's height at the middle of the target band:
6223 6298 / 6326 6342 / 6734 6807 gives -0.061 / 20.3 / 20.6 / 20.3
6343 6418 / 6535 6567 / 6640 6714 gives 0.009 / 21.9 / 18.3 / 19.8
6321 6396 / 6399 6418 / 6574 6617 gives -0.051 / 21.8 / 20.4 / 21.5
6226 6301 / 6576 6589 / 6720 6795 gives -0.030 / 20.3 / 20.7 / 20.5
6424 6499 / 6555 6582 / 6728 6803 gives 0.019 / 20.8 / 20.6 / 20.8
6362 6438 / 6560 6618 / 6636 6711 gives -0.051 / 21.9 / 18.5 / 19.6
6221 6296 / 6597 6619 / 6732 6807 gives 0.030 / 20.2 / 20.6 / 20.4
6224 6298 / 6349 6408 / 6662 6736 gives -0.108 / 20.3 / 18.5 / 19.8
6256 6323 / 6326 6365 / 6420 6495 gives -0.029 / 20.4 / 20.8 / 20.5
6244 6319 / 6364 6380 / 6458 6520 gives -0.071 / 20.2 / 20.4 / 20.3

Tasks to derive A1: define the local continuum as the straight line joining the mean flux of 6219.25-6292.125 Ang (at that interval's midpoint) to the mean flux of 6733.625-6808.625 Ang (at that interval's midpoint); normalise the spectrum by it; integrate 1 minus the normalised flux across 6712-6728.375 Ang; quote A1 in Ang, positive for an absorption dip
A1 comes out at 1.7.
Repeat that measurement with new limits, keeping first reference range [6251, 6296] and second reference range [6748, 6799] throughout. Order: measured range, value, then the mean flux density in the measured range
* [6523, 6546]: -0.8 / 21.1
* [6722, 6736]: 0.3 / 20.2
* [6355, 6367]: -0.6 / 21.3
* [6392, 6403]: -0.9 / 22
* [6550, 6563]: 1.3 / 18.4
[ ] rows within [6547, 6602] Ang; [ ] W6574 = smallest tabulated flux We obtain 16.76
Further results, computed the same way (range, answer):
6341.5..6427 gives 17.81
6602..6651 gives 17.05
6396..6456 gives 18.52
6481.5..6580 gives 15.29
